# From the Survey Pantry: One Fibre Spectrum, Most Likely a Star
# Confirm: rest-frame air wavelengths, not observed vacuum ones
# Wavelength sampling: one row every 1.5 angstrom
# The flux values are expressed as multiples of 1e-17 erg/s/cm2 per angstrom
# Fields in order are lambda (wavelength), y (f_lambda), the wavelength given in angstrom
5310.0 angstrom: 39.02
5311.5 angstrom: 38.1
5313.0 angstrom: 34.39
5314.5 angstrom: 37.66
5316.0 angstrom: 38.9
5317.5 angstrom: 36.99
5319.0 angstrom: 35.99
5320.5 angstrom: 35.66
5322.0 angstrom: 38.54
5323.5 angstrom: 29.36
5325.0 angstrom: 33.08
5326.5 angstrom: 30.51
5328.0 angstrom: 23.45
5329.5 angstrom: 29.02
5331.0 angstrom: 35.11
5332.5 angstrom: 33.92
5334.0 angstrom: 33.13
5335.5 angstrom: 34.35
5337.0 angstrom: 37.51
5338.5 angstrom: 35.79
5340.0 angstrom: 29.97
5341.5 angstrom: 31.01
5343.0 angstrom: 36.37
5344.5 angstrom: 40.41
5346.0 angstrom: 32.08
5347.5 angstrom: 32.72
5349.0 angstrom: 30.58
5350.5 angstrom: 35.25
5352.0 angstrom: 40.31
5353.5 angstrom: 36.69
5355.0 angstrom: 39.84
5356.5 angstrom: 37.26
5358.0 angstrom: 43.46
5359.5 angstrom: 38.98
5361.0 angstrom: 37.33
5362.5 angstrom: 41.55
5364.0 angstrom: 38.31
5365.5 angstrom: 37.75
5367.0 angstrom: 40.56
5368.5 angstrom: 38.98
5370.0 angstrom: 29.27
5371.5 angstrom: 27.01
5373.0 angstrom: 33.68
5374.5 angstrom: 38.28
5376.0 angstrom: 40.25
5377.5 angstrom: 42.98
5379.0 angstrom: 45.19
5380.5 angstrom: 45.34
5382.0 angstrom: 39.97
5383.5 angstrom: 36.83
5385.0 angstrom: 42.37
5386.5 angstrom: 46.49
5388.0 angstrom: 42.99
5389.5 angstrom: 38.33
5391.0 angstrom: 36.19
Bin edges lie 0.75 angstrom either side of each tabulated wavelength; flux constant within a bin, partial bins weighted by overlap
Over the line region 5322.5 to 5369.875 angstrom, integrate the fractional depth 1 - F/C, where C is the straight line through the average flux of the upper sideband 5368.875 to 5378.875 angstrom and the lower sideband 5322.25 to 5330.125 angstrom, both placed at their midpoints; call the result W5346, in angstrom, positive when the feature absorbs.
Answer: -4.2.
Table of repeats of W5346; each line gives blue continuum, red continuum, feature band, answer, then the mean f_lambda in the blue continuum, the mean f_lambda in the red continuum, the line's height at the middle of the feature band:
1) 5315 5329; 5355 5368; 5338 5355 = 1.08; 33.6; 39.4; 37.2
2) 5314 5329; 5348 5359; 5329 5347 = 0.84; 33.9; 37.5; 35.8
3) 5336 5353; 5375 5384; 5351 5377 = 0.62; 34.8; 41.8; 38.7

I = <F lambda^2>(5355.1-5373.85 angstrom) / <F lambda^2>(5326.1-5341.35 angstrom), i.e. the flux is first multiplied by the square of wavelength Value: 1.16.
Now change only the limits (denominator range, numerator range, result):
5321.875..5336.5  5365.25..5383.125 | 1.22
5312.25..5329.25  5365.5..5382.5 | 1.15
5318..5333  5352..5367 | 1.22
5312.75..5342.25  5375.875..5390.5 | 1.27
